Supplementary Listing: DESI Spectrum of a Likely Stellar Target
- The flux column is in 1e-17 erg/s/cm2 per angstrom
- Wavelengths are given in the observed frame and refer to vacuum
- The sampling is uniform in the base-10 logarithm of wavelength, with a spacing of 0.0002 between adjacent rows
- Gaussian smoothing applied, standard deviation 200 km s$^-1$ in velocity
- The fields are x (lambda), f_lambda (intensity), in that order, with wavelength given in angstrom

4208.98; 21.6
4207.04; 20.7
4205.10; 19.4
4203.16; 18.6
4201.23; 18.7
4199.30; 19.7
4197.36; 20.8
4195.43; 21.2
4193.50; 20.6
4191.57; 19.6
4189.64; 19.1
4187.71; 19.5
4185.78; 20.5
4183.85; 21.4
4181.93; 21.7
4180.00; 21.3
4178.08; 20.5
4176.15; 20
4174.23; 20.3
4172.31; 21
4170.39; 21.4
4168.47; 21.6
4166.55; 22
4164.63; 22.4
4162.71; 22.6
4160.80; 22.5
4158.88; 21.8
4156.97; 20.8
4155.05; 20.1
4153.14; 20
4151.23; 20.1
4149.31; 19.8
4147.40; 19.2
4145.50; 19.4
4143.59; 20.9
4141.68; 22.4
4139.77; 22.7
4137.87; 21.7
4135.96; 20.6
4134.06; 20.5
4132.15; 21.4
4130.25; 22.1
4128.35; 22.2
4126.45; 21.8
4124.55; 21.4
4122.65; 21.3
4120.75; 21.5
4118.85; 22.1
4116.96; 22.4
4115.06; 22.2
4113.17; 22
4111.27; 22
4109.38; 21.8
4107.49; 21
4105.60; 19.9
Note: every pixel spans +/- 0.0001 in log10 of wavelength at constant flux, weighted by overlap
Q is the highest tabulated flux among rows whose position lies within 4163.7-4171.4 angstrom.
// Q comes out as 22.4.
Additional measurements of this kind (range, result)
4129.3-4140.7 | 22.7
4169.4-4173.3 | 21.4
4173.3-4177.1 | 20.3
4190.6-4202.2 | 21.2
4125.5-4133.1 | 22.2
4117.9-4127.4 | 22.1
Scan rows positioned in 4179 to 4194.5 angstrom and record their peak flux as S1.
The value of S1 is 21.7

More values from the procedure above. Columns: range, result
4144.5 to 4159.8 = 21.8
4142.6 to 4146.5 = 20.9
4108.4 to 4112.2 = 22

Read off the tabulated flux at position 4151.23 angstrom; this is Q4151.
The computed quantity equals 20.1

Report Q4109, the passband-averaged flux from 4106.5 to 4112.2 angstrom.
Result 21.6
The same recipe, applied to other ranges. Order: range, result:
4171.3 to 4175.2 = 20.7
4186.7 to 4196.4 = 20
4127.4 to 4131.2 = 22.2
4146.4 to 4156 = 19.9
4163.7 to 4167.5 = 22.2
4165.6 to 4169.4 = 21.8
